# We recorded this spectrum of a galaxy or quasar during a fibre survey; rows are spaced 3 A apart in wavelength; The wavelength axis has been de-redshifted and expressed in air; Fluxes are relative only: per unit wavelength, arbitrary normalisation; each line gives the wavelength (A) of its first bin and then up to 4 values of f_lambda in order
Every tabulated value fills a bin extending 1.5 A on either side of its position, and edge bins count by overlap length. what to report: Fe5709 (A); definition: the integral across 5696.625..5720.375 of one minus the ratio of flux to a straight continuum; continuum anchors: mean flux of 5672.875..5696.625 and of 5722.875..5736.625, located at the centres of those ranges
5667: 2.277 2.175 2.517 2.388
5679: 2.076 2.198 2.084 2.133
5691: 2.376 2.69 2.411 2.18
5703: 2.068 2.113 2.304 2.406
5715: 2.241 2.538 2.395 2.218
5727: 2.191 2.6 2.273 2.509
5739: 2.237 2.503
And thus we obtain 0.5 A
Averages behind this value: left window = 2.3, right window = 2.35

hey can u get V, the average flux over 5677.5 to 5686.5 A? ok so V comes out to 2.12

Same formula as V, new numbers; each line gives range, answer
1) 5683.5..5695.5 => 2.32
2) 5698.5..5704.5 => 2.12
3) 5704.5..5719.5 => 2.32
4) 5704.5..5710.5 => 2.21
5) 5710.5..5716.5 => 2.32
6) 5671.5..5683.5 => 2.29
